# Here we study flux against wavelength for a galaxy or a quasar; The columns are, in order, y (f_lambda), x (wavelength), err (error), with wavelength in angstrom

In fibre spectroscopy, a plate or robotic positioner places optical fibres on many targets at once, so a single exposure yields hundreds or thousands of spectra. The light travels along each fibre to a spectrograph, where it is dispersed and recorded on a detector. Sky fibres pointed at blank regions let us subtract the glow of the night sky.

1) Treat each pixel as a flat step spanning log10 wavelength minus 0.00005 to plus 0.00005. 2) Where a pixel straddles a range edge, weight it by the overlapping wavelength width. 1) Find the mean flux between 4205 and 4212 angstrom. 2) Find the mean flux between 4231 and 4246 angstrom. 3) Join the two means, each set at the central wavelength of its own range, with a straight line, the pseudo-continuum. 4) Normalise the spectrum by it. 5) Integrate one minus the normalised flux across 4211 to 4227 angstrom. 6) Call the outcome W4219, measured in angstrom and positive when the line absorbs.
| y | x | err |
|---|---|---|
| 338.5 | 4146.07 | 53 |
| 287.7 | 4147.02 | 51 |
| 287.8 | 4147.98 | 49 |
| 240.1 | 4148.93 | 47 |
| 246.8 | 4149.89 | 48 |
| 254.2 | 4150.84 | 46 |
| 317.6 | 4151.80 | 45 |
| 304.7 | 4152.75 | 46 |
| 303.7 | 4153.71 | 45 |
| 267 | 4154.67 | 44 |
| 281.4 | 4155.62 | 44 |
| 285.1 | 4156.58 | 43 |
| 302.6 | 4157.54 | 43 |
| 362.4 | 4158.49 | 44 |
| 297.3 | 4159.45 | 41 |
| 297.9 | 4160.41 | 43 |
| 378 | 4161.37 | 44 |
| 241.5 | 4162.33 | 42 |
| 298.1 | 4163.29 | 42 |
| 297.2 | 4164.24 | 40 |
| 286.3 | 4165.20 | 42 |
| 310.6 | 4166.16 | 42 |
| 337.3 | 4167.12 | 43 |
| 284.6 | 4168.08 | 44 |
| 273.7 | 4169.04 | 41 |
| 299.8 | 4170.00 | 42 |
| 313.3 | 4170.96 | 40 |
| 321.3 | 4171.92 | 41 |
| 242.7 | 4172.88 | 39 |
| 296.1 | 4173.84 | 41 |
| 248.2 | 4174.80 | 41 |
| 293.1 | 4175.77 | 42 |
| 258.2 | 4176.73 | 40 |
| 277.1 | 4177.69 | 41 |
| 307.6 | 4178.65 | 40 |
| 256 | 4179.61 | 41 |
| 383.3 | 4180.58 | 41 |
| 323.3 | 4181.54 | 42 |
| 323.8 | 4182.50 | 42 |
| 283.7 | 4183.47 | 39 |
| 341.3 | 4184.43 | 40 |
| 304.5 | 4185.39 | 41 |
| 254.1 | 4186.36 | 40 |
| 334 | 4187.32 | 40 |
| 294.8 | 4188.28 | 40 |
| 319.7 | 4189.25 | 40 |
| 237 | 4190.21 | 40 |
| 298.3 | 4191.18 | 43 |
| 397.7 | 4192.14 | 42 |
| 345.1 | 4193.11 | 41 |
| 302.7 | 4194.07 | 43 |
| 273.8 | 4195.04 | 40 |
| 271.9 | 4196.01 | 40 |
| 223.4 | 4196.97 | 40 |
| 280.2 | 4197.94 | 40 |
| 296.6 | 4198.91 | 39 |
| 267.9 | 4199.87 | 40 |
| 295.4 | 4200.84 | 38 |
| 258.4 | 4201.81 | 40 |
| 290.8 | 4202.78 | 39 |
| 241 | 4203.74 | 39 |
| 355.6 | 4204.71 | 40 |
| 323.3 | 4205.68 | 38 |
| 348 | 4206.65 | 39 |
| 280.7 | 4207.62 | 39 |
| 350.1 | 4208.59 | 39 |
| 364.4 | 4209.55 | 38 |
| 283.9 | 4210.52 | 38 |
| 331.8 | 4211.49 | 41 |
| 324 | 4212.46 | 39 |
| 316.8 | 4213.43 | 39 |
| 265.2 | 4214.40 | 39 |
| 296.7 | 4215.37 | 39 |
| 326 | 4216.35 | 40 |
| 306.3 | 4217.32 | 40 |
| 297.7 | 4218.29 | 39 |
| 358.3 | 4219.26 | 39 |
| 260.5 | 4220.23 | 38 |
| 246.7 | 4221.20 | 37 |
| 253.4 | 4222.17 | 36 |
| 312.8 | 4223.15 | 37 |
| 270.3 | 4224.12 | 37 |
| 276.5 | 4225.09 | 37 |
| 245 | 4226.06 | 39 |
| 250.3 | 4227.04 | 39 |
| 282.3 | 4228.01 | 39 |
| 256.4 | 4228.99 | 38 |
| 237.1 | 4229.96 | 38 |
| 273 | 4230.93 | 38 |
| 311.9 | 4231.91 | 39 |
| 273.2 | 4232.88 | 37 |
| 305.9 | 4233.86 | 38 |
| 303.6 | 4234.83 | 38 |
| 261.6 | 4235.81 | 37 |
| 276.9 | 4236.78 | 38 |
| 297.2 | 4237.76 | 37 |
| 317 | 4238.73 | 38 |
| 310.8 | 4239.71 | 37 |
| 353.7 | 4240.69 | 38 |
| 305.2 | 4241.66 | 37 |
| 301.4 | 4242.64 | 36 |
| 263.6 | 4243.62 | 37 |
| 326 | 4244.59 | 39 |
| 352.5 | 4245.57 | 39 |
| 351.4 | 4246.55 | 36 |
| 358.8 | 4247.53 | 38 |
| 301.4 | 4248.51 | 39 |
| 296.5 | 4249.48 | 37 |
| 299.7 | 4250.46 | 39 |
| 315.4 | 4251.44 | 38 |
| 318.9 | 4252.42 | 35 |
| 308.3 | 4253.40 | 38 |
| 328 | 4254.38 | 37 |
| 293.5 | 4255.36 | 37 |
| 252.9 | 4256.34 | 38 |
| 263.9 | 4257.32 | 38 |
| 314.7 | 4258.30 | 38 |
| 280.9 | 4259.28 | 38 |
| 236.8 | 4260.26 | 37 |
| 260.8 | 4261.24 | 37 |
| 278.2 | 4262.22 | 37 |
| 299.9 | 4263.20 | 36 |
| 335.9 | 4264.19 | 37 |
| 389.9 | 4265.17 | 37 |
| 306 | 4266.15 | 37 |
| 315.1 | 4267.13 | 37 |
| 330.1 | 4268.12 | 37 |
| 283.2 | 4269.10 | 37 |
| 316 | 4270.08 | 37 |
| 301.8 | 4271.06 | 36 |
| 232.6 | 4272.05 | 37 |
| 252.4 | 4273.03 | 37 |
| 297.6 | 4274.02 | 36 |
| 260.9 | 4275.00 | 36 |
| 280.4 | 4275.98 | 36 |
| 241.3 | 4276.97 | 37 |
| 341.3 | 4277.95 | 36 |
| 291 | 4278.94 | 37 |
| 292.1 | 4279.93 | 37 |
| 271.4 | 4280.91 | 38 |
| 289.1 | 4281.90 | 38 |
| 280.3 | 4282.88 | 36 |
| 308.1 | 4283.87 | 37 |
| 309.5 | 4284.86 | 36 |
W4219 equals 1.4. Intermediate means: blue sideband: 327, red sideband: 303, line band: 292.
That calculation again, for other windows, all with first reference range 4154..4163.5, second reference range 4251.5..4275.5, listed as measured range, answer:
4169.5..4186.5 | 0.2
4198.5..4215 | -0.4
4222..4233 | 1.0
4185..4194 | -0.3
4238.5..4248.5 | -0.9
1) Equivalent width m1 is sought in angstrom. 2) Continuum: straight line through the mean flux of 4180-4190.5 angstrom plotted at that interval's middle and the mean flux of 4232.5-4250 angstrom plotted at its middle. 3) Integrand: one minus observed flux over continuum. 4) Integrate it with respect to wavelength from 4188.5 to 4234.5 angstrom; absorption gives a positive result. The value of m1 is 2.4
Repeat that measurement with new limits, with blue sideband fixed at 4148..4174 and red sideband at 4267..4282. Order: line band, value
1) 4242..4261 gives -1.0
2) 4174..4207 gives -0.6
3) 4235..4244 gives -0.3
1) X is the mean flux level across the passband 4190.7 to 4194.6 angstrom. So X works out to 335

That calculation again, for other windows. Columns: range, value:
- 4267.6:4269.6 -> 307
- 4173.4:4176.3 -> 278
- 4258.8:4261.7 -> 260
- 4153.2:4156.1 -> 284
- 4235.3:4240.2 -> 293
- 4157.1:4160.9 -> 315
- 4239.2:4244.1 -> 307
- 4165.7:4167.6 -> 324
